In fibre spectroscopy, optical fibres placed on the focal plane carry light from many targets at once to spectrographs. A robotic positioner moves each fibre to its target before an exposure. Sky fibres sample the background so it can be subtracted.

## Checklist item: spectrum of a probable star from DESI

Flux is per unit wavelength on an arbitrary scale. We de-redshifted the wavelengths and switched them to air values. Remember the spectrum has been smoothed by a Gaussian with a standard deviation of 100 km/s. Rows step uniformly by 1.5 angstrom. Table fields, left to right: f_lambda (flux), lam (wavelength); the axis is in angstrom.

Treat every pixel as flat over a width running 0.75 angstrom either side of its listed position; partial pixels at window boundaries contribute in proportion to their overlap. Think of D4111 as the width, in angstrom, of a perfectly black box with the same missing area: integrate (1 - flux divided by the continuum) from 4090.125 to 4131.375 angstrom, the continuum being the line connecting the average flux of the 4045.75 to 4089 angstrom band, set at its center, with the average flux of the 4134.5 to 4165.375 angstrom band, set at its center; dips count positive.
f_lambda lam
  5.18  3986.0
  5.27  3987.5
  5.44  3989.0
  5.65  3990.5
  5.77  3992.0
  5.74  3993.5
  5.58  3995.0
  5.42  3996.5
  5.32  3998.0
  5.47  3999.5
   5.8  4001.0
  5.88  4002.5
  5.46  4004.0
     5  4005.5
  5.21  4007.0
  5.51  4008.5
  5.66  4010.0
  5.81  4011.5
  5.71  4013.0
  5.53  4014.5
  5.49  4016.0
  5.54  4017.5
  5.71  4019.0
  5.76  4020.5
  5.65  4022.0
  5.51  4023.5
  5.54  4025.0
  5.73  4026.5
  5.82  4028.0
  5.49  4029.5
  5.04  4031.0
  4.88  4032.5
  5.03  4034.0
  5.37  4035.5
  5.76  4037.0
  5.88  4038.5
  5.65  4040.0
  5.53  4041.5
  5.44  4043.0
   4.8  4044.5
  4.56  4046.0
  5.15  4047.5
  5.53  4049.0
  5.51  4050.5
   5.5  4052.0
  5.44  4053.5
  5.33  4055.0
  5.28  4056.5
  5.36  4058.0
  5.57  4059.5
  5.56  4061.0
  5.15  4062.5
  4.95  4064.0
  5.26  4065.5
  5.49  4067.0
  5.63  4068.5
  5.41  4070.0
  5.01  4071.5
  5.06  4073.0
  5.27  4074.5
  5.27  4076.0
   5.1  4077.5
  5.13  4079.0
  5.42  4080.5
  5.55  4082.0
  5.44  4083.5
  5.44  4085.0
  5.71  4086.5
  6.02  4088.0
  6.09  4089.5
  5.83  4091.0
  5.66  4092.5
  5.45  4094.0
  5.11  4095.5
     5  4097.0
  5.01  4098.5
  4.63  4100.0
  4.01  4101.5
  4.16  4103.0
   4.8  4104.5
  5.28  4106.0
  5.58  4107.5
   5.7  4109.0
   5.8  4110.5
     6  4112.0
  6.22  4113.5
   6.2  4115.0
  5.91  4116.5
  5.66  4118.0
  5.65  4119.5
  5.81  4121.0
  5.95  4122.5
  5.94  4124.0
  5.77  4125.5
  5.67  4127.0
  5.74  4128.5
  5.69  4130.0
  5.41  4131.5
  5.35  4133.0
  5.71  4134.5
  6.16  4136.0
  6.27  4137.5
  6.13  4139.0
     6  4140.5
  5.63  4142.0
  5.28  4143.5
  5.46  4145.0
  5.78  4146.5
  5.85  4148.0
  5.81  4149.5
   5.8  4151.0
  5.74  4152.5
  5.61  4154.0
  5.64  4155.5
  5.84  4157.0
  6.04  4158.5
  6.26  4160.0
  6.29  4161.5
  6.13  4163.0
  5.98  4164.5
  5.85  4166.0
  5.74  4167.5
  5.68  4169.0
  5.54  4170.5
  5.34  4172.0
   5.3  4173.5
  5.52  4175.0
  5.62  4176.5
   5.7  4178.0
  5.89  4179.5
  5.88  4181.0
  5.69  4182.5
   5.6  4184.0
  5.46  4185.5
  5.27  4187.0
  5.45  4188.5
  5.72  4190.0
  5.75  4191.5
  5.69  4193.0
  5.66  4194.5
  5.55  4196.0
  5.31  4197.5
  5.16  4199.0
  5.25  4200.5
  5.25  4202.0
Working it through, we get 1.1 angstrom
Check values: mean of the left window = 5.36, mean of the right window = 5.88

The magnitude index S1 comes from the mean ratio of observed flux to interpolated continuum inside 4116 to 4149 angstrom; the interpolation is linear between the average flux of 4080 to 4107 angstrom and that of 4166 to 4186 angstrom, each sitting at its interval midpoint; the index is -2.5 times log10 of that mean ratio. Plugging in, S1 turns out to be -0.06 mag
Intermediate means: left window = 5.26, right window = 5.62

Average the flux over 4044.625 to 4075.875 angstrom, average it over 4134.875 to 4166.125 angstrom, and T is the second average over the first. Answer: 1.11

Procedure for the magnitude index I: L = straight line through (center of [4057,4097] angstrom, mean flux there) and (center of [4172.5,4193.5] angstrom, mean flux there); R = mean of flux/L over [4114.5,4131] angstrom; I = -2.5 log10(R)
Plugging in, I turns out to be -0.06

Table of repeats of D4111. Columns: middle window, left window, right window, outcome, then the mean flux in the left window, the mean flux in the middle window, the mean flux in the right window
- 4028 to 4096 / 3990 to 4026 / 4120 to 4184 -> 3.1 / 5.57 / 5.39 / 5.77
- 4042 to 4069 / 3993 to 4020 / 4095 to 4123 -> 0.8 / 5.55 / 5.31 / 5.39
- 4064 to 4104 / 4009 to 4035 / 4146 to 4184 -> 2.6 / 5.52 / 5.27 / 5.78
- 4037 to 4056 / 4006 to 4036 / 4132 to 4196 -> 0.6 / 5.5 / 5.37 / 5.74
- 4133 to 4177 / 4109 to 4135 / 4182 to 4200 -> -1.0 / 5.79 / 5.79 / 5.52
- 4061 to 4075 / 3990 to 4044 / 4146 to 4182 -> 0.9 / 5.53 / 5.26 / 5.78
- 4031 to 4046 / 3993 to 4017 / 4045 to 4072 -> 0.2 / 5.53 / 5.31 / 5.31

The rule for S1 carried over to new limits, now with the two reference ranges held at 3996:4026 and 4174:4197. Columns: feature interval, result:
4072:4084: 0.06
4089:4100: 0.04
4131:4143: -0.04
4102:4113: 0.05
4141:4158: -0.02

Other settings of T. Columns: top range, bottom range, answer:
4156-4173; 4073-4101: 1.09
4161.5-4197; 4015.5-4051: 1.04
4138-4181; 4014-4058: 1.06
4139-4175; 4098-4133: 1.05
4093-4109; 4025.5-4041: 0.91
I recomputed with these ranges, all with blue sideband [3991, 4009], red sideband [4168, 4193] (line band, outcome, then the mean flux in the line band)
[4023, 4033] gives 0.02 mag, 5.44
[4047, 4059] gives 0.03 mag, 5.4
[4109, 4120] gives -0.07 mag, 5.91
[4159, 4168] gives -0.09 mag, 6.05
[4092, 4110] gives 0.11 mag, 5.03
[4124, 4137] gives -0.03 mag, 5.71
